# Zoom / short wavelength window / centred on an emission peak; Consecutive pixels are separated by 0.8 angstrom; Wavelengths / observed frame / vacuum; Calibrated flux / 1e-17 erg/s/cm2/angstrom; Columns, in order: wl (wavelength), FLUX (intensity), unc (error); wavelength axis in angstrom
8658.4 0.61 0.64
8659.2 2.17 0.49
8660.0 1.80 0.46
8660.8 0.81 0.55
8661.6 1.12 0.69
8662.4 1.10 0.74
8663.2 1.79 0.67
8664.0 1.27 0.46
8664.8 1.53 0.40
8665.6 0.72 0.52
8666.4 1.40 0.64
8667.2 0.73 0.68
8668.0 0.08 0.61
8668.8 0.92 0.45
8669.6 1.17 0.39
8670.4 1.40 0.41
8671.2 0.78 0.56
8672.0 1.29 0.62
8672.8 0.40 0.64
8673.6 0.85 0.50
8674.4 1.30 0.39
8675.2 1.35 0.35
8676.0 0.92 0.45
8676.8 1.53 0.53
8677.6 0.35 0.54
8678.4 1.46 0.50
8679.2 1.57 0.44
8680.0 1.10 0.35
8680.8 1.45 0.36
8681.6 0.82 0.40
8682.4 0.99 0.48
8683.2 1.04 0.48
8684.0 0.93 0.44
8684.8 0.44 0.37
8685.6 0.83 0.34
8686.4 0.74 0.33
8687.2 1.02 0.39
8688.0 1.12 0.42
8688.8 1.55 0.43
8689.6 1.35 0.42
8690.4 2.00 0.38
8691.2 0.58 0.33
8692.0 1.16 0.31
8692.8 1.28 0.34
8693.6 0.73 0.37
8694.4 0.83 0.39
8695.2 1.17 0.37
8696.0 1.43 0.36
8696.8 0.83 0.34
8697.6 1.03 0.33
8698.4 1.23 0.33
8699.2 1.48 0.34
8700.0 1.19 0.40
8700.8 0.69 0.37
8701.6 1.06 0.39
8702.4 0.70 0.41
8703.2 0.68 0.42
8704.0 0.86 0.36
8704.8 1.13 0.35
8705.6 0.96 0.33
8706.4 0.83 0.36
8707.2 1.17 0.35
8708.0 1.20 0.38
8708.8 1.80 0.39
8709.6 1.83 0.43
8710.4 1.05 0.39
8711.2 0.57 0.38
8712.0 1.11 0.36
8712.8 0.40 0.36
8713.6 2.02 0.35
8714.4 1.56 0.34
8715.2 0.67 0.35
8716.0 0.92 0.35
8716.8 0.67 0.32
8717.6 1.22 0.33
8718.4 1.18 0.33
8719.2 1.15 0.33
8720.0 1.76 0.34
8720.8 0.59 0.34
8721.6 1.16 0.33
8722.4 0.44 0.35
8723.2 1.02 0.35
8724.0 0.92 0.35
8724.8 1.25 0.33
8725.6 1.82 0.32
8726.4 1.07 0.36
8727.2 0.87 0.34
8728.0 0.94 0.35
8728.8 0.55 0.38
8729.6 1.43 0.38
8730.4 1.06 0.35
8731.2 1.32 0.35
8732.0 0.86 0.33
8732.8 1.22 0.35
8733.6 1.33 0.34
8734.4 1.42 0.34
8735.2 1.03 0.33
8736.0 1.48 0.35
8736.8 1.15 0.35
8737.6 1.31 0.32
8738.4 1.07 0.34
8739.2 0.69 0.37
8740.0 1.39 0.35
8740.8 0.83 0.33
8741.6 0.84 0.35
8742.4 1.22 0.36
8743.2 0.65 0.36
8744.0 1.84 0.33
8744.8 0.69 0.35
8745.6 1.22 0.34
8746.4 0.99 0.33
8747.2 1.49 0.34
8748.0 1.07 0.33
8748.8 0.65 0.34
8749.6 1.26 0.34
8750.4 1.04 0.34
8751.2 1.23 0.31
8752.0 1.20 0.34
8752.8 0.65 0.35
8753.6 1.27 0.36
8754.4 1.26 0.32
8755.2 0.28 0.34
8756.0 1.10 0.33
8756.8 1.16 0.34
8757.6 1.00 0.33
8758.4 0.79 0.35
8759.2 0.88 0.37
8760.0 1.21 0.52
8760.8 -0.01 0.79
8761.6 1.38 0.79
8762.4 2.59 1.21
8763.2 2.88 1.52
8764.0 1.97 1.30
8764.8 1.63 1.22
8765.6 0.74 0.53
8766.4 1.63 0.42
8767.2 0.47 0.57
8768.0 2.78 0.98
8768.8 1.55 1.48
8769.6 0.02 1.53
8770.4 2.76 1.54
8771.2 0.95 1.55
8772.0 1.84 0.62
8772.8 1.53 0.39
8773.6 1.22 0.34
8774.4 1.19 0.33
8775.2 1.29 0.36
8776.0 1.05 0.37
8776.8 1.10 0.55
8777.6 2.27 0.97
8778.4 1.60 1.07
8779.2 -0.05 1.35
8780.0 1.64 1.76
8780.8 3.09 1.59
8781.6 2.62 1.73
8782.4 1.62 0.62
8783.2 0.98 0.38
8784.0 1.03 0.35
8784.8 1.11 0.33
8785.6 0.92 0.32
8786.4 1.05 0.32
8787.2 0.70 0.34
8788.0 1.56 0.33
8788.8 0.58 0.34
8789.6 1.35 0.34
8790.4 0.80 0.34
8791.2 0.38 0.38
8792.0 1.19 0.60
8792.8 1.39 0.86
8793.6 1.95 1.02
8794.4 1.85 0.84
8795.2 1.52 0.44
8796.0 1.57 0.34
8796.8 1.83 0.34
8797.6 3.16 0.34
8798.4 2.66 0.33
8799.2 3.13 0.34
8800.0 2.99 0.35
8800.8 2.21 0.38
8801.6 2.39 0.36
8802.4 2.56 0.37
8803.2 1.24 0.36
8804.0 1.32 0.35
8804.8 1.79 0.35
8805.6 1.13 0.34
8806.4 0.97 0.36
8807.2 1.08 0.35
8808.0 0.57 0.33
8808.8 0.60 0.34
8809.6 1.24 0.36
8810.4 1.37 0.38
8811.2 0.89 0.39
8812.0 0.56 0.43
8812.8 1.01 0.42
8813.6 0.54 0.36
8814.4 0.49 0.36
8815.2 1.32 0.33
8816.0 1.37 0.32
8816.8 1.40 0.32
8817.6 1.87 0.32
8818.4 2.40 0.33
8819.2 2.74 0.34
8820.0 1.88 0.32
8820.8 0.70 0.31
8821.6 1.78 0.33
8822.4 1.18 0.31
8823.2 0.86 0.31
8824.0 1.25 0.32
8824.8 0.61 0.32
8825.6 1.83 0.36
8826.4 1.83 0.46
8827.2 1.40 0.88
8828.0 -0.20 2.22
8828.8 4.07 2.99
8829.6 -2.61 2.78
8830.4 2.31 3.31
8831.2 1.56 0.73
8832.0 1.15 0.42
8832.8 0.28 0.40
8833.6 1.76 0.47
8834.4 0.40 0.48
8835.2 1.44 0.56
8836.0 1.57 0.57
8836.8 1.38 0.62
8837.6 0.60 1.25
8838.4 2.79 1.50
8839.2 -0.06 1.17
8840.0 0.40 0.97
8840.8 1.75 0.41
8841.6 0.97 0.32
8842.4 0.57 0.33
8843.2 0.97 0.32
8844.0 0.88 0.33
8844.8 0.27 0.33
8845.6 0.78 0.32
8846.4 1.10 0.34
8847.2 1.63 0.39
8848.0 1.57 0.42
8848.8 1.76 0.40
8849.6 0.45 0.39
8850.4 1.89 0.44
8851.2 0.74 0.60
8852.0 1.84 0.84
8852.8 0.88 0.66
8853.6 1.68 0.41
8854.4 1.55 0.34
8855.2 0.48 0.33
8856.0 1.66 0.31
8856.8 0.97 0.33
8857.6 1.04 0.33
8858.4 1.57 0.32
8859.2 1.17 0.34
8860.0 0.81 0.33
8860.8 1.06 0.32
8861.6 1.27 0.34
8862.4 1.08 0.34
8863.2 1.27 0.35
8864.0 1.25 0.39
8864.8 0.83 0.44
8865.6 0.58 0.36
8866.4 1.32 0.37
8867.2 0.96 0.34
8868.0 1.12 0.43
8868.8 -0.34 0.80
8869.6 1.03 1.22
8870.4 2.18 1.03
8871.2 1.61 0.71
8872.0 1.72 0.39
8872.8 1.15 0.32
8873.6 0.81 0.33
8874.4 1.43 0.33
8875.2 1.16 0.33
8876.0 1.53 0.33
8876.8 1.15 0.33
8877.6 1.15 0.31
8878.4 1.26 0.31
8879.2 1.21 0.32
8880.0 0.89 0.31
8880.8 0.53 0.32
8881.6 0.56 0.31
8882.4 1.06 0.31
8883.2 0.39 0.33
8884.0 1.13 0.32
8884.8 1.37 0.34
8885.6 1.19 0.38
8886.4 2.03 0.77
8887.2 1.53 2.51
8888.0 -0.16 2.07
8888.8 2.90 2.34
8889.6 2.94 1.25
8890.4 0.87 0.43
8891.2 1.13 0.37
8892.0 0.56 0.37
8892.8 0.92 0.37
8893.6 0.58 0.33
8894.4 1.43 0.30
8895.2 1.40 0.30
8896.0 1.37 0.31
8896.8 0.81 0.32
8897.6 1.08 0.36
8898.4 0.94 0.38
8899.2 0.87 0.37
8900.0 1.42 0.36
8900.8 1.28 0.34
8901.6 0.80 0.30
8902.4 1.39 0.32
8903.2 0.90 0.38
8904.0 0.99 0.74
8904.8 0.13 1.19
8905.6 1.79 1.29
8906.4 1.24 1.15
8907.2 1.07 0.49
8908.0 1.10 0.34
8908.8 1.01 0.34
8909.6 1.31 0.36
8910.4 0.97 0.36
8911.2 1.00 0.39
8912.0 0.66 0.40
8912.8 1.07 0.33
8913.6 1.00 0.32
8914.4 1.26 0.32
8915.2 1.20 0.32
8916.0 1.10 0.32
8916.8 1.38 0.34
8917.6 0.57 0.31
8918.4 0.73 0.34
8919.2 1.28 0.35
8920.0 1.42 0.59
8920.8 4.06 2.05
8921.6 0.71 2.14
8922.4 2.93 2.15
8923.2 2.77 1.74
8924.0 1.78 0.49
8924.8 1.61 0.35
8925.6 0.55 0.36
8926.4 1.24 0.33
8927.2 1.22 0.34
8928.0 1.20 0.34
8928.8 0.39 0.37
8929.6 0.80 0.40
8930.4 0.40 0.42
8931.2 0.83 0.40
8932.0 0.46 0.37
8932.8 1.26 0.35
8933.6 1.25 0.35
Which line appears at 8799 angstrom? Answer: [S II]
